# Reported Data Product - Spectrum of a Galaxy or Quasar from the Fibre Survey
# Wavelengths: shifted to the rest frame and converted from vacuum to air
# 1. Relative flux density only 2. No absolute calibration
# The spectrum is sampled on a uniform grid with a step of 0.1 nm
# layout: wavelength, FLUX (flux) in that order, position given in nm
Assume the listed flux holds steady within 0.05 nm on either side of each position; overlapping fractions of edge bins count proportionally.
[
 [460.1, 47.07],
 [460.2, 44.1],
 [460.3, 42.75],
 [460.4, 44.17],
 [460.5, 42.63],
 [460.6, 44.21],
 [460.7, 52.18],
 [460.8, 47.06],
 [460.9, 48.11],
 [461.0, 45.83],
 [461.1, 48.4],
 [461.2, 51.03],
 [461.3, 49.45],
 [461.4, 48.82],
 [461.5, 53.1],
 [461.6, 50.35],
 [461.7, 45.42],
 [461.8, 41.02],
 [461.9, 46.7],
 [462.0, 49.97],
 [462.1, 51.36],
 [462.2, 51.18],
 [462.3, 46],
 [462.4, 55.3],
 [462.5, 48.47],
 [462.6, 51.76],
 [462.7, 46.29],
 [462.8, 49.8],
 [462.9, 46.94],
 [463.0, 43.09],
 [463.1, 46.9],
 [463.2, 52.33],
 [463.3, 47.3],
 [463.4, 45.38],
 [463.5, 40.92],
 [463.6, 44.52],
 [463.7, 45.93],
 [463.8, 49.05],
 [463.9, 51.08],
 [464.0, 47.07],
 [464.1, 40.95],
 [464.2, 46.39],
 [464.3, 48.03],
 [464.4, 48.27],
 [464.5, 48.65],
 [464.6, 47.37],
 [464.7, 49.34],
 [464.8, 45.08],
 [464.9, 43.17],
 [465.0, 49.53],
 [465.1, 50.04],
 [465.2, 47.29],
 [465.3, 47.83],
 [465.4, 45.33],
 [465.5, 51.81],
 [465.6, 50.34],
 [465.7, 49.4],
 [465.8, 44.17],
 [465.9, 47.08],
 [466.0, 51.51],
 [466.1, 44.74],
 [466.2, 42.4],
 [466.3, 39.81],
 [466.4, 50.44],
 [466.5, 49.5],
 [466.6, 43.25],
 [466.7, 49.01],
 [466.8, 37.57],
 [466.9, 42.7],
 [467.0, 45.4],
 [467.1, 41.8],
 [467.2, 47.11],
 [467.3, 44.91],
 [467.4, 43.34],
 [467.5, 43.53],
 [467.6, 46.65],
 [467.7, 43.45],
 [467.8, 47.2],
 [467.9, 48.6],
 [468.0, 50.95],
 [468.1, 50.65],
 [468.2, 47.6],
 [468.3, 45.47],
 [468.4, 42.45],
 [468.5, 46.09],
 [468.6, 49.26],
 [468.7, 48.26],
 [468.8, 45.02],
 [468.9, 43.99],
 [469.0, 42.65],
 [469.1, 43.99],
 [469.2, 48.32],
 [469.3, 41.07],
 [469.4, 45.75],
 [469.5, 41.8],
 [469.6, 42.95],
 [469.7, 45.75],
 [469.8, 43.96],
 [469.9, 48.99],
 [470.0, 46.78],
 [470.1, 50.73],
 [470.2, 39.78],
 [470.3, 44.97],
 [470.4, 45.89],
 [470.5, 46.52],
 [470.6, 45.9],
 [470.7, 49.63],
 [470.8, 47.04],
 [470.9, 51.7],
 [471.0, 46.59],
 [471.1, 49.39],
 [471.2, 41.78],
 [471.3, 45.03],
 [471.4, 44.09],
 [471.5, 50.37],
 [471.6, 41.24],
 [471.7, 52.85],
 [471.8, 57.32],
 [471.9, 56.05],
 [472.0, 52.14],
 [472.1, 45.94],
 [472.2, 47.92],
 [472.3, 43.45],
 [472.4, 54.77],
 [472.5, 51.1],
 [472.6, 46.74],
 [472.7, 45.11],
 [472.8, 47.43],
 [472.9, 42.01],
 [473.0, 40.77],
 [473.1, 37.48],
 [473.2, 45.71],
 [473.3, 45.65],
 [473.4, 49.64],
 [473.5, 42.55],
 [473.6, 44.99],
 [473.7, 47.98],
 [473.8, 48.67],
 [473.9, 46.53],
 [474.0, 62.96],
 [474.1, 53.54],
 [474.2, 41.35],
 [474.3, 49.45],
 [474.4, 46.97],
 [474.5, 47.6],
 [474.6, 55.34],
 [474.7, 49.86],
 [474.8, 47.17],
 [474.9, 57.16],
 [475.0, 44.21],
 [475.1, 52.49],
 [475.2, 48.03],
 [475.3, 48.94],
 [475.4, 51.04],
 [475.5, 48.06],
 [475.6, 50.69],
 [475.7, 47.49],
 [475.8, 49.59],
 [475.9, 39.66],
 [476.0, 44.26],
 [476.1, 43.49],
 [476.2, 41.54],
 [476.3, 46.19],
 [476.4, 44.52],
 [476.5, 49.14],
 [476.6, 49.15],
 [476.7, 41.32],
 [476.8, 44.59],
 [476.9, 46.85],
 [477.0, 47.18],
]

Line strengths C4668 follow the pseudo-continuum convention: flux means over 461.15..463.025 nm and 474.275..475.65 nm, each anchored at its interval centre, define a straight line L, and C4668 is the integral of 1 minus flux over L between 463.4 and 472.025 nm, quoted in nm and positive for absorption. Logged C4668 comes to 0.48 nm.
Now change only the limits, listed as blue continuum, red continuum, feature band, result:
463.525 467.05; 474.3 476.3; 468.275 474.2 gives 0.089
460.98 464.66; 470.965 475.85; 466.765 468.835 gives 0.102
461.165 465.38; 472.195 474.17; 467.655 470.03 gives 0.079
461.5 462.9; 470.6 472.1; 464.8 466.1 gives 0.025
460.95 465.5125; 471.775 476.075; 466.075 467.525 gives 0.107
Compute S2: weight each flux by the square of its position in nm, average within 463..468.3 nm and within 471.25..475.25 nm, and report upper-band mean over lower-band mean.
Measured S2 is 1.07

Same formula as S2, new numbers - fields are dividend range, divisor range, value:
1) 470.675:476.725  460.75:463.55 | 1.04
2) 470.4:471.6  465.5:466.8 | 1.02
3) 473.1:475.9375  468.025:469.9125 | 1.09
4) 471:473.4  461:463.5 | 1.02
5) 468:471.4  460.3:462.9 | 0.99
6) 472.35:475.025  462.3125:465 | 1.06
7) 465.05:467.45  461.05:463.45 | 0.97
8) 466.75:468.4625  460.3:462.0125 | 0.98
